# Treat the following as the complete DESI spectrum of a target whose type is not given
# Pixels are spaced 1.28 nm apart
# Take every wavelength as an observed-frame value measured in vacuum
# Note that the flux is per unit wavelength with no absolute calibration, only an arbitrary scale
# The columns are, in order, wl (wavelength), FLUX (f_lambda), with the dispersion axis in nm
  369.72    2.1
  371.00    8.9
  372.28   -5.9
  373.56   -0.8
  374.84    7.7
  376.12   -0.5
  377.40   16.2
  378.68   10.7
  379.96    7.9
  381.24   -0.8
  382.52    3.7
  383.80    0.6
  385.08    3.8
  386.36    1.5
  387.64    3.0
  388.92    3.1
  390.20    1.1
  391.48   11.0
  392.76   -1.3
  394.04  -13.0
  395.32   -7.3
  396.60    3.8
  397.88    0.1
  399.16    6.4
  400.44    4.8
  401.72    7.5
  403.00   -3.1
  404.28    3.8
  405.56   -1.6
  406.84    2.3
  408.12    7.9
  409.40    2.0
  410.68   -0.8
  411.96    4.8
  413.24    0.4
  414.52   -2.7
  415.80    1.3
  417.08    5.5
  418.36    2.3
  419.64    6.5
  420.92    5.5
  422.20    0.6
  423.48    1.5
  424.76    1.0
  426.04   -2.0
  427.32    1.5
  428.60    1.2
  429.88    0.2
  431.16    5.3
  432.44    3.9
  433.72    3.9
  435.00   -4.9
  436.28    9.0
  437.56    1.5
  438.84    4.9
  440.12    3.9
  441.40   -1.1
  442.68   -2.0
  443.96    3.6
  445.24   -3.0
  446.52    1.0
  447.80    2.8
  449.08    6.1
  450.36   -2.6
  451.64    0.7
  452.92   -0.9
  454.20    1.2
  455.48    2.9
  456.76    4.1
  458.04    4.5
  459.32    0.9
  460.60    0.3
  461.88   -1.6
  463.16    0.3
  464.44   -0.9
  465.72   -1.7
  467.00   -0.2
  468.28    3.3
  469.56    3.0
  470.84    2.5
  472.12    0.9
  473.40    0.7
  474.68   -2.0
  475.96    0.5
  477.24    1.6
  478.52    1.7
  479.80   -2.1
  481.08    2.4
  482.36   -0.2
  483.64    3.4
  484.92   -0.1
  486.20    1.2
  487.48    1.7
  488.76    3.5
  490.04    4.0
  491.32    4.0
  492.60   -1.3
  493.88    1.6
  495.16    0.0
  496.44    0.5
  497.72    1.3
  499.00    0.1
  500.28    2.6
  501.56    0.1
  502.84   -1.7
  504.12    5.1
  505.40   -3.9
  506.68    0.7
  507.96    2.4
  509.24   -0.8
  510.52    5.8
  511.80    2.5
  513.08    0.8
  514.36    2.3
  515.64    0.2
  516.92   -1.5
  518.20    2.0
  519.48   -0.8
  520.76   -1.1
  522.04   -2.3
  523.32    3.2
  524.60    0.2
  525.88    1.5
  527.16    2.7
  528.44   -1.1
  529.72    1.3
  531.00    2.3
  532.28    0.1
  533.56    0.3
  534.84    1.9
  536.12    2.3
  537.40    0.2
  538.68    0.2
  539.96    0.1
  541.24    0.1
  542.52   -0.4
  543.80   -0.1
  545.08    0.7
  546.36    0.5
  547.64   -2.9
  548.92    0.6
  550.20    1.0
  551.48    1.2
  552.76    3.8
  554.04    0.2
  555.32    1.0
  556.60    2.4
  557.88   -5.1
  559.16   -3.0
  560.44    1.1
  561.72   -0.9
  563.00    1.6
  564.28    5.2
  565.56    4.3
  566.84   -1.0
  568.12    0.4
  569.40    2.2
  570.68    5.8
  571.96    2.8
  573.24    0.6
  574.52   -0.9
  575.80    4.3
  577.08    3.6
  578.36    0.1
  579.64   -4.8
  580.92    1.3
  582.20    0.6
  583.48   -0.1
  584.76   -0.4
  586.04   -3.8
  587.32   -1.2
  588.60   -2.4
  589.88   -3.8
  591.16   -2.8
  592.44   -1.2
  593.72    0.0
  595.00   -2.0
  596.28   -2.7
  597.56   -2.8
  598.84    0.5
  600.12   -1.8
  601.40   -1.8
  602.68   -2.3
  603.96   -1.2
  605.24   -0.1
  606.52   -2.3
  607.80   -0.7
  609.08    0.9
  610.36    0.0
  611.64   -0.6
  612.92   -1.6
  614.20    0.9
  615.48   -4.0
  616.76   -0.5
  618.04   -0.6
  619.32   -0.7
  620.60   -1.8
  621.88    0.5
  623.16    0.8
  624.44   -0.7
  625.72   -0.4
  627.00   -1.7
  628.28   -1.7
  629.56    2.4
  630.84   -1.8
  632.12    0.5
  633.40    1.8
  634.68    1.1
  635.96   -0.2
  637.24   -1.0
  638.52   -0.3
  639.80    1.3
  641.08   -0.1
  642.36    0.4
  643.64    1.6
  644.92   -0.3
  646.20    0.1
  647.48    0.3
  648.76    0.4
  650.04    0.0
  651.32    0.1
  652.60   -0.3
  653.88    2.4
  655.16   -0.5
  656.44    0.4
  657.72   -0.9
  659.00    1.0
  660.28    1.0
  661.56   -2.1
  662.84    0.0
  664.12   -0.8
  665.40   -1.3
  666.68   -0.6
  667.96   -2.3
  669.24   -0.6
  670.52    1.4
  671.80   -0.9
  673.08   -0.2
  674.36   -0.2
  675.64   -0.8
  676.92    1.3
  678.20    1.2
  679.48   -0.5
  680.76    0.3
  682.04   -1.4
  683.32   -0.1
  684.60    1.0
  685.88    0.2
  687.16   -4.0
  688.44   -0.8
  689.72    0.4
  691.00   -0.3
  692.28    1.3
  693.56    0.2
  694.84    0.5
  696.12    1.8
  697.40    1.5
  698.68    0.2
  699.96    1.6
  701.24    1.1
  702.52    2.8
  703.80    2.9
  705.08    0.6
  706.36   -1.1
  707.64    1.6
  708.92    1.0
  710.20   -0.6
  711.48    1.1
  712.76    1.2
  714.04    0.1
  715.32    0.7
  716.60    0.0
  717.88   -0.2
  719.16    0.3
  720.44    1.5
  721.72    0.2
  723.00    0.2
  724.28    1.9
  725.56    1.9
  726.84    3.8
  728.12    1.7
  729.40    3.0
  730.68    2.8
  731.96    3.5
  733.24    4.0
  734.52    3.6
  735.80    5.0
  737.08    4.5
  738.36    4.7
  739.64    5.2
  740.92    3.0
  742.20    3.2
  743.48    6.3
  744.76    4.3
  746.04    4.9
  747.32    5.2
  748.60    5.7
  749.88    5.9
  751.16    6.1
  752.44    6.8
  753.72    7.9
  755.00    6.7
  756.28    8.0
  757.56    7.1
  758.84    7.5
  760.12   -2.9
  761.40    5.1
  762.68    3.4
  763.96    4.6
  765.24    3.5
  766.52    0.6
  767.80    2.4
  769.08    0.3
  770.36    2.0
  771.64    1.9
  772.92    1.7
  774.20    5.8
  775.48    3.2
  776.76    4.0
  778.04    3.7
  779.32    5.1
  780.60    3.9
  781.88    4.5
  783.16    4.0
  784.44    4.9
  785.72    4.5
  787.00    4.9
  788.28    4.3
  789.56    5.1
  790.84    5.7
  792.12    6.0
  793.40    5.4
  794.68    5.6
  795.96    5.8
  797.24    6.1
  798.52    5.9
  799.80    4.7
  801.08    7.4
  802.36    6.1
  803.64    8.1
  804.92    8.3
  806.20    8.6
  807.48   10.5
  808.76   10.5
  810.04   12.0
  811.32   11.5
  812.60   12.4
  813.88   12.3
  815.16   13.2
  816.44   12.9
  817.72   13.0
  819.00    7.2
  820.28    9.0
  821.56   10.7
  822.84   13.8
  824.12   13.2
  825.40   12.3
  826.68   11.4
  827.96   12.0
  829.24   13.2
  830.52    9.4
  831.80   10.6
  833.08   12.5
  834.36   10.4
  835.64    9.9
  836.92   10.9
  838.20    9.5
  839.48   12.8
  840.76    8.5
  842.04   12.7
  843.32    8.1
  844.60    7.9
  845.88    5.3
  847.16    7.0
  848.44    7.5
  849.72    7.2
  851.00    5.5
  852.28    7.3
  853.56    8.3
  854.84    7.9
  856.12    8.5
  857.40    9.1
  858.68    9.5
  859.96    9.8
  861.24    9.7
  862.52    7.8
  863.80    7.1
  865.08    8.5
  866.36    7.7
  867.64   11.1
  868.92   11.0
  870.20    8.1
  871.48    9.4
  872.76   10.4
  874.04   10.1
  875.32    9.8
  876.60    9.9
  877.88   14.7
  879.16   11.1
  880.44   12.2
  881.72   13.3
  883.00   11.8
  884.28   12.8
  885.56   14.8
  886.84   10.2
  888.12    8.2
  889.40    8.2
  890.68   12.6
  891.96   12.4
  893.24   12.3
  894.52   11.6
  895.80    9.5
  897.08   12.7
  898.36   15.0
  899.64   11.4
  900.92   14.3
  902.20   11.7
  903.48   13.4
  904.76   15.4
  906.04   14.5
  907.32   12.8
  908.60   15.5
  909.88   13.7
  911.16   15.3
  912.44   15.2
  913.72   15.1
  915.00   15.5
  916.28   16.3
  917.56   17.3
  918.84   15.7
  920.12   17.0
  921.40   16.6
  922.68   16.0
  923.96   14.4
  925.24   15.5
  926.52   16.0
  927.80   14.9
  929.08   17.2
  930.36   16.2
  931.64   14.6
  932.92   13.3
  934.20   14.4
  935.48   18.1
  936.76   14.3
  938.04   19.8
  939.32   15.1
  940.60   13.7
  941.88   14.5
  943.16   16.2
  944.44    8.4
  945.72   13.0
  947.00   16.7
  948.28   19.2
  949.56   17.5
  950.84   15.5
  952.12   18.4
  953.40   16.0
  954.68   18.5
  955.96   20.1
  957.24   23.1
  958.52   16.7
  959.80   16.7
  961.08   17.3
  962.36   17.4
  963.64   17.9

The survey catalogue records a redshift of 0.00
